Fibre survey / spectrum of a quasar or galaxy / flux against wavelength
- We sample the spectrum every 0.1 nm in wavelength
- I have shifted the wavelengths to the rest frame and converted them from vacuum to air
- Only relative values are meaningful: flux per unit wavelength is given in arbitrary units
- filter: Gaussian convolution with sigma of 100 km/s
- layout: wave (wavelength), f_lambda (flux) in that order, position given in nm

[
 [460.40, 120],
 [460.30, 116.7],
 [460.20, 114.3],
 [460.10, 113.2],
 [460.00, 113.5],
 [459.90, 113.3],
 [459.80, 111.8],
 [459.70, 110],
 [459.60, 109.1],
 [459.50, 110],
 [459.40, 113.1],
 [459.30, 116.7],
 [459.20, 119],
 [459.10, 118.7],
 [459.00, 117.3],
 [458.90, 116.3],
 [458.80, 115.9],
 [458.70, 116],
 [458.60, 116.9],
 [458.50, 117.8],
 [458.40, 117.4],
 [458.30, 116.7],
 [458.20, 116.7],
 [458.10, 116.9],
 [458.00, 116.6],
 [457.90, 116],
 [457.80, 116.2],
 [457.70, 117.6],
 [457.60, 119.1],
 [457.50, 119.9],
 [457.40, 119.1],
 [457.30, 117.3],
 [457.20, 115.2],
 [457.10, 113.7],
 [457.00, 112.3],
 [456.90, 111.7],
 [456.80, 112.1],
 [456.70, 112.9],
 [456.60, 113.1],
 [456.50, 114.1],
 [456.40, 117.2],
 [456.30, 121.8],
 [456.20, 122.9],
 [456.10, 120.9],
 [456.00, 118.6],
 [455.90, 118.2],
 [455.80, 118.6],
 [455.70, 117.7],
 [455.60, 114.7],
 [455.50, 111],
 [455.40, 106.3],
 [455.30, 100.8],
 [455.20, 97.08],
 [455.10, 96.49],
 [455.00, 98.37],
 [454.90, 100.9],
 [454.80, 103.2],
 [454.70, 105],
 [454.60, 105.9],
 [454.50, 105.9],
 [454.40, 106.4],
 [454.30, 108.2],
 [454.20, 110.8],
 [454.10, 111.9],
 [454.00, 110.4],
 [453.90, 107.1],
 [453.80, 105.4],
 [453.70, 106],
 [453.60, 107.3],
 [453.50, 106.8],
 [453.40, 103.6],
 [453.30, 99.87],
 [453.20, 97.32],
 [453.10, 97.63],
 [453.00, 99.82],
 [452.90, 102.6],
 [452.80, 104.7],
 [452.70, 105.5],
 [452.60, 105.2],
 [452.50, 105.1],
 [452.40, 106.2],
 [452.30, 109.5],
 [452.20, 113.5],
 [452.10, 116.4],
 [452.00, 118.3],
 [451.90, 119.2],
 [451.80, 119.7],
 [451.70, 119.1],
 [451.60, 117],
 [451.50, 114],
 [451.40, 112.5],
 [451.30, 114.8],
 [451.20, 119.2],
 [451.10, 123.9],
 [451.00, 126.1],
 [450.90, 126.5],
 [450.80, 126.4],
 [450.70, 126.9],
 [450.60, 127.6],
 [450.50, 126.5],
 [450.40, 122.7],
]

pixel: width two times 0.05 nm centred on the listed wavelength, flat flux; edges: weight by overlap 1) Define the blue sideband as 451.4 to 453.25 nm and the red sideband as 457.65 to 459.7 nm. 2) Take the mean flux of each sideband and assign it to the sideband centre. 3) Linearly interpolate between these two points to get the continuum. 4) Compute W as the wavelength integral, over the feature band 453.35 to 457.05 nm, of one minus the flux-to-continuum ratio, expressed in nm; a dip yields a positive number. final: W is 0.09 nm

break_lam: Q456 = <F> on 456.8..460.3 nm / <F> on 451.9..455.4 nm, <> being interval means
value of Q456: 1.1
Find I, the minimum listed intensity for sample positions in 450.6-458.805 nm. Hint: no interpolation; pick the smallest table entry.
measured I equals 96.49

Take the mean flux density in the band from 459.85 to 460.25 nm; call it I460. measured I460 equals 114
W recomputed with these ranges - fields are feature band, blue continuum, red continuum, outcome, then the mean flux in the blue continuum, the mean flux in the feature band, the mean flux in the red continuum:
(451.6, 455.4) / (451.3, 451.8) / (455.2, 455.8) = 0.21 nm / 116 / 107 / 110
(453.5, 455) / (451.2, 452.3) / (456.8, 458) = 0.13 nm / 116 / 106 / 116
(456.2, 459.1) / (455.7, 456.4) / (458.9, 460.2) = 0.02 nm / 120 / 116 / 114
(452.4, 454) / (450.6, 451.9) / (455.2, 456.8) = 0.19 nm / 121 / 104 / 115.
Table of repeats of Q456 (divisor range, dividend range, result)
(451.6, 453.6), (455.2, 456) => 1.03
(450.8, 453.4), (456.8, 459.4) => 1.04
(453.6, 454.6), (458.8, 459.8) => 1.06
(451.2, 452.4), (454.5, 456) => 0.93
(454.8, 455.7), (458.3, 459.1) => 1.12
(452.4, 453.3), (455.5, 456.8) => 1.14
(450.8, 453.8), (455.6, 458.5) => 1.05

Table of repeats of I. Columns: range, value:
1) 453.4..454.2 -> 105.4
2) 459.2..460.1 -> 109.1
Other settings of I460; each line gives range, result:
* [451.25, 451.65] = 115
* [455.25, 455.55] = 106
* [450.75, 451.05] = 126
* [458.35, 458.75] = 117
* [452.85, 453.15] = 100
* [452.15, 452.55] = 109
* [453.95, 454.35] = 110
